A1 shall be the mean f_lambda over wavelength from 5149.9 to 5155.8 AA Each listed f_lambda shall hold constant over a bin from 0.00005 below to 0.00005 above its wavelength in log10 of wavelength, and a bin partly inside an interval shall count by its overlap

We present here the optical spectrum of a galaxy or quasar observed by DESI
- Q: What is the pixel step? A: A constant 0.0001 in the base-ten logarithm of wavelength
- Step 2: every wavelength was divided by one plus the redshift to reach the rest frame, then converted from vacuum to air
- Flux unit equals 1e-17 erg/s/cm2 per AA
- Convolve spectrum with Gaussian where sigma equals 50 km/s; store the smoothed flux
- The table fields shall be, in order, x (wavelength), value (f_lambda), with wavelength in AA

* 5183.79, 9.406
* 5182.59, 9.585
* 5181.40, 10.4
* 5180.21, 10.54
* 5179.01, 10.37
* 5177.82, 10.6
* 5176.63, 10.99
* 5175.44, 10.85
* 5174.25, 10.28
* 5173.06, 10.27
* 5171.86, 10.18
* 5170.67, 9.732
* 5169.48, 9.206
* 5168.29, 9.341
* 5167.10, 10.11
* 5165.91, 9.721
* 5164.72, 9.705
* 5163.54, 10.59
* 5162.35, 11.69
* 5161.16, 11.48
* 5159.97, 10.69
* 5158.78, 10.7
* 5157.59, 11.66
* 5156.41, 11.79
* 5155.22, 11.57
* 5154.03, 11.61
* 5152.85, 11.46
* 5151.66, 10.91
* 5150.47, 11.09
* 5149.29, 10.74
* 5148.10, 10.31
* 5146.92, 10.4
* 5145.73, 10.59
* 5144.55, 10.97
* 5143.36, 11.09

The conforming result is 11.3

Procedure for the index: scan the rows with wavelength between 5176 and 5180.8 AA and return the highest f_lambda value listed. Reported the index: 10.99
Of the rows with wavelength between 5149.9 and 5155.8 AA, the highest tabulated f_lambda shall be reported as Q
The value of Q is 11.61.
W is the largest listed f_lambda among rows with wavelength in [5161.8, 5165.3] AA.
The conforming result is 11.69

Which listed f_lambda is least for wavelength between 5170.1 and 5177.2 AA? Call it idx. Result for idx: 9.732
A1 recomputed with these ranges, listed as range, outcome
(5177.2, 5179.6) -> 10.5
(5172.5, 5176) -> 10.5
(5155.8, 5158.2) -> 11.7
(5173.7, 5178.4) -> 10.7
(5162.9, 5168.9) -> 9.92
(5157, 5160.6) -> 11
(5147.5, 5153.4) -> 10.9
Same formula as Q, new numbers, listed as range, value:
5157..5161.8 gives 11.66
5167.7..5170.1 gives 9.341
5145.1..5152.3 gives 11.09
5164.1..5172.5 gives 10.18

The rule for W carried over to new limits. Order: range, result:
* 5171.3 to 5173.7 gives 10.27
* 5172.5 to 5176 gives 10.85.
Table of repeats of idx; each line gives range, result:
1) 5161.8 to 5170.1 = 9.206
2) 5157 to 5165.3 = 9.705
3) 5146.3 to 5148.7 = 10.31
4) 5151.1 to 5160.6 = 10.69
